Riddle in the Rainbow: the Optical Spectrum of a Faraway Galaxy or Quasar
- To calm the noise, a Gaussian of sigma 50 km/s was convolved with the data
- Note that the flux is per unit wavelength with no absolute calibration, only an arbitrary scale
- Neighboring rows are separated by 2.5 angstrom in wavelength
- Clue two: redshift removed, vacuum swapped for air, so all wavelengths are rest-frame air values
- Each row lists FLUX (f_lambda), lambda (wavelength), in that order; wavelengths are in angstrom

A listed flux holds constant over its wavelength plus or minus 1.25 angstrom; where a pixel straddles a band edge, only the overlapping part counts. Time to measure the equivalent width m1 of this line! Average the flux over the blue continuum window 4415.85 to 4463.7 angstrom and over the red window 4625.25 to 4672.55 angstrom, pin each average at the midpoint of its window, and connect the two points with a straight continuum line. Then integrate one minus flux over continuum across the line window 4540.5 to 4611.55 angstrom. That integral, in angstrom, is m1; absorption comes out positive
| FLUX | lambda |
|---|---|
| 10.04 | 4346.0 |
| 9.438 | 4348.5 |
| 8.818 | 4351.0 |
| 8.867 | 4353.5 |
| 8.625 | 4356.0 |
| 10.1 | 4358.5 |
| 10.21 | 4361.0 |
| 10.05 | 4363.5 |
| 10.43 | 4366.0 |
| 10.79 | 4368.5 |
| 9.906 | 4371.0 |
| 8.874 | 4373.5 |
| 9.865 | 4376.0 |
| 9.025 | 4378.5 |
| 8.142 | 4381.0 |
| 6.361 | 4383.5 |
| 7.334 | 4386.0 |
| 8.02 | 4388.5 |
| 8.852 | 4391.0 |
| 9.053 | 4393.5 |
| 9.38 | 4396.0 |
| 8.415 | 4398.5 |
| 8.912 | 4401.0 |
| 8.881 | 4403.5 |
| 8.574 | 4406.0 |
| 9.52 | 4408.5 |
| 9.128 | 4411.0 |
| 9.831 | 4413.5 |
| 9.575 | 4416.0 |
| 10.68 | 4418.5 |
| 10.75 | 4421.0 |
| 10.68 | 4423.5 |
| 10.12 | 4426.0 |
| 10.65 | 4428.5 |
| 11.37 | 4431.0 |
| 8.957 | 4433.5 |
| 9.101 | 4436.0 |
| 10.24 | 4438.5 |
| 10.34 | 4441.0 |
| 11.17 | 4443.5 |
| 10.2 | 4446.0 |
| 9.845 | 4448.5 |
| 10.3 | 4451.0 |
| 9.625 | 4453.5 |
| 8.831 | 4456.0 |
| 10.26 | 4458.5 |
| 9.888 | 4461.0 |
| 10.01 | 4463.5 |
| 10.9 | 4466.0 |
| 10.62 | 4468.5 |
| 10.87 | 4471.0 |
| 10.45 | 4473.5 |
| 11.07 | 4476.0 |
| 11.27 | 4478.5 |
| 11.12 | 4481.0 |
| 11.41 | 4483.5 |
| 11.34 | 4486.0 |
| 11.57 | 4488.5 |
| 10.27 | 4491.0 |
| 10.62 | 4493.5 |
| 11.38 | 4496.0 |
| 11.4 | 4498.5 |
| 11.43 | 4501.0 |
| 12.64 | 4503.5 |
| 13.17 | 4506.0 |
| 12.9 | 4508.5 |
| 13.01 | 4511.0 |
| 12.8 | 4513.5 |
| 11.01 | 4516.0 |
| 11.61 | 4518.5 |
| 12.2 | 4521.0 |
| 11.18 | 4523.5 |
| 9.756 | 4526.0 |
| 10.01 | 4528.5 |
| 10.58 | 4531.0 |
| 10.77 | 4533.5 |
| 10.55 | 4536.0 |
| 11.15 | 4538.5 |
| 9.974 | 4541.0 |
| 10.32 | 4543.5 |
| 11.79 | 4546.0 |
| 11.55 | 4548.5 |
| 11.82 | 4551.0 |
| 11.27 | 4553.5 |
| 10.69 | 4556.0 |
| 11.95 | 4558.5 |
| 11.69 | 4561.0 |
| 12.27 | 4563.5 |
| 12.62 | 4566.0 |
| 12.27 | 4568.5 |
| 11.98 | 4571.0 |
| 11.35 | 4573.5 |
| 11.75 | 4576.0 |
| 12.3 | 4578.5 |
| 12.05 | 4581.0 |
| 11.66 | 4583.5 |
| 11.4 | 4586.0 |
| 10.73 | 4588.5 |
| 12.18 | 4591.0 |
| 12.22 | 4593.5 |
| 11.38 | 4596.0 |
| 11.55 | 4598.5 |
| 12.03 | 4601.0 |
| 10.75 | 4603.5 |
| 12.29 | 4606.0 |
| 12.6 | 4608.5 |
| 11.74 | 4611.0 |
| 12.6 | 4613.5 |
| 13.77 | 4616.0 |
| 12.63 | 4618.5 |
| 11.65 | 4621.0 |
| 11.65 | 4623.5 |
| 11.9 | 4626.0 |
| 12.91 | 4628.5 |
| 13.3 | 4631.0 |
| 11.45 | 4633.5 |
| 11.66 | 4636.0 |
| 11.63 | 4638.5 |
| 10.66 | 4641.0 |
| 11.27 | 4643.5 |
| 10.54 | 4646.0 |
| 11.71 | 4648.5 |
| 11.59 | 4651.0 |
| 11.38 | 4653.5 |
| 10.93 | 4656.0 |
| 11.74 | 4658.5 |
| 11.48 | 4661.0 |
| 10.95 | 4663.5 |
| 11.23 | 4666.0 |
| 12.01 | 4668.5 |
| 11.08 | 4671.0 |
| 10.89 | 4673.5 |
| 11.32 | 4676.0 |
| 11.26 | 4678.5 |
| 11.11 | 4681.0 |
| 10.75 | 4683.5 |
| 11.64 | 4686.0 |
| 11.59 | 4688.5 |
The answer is -4.0 angstrom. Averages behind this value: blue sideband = 10.1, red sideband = 11.5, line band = 11.7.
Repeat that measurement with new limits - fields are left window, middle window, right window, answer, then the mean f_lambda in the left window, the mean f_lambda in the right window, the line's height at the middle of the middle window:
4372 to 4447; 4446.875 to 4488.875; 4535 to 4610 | -1.36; 9.4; 11.6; 10.2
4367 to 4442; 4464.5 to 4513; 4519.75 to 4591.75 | -4.46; 9.38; 11.4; 10.5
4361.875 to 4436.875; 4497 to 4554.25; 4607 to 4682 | -4.71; 9.38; 11.7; 10.6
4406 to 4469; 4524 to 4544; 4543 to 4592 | 1.52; 10.1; 11.7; 11.3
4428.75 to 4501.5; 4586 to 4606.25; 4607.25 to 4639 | 0.66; 10.5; 12.3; 12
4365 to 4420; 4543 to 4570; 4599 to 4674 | -2.06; 9.07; 11.7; 10.9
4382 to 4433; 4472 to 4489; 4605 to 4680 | -1.87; 9.29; 11.7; 10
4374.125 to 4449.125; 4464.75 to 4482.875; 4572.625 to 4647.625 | -1.30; 9.42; 11.9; 10.2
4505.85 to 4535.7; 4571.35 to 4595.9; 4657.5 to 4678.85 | -0.66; 11.5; 11.3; 11.4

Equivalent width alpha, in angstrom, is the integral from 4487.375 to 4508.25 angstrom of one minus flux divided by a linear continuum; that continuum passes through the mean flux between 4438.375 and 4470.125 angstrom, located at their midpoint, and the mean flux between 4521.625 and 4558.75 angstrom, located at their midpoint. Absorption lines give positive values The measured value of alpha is -2.1 angstrom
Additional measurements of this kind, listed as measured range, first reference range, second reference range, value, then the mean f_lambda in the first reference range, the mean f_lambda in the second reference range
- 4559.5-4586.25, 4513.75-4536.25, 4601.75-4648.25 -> -1.3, 11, 11.9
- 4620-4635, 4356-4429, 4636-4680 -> -1.5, 9.36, 11.3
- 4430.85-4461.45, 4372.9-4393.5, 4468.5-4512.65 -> 0.7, 8.34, 11.5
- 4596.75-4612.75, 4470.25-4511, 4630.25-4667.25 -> -0.6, 11.5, 11.4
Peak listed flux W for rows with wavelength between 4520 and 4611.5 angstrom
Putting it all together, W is 12.62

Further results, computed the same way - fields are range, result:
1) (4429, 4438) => 11.37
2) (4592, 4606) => 12.29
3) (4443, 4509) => 13.17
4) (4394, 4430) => 10.75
